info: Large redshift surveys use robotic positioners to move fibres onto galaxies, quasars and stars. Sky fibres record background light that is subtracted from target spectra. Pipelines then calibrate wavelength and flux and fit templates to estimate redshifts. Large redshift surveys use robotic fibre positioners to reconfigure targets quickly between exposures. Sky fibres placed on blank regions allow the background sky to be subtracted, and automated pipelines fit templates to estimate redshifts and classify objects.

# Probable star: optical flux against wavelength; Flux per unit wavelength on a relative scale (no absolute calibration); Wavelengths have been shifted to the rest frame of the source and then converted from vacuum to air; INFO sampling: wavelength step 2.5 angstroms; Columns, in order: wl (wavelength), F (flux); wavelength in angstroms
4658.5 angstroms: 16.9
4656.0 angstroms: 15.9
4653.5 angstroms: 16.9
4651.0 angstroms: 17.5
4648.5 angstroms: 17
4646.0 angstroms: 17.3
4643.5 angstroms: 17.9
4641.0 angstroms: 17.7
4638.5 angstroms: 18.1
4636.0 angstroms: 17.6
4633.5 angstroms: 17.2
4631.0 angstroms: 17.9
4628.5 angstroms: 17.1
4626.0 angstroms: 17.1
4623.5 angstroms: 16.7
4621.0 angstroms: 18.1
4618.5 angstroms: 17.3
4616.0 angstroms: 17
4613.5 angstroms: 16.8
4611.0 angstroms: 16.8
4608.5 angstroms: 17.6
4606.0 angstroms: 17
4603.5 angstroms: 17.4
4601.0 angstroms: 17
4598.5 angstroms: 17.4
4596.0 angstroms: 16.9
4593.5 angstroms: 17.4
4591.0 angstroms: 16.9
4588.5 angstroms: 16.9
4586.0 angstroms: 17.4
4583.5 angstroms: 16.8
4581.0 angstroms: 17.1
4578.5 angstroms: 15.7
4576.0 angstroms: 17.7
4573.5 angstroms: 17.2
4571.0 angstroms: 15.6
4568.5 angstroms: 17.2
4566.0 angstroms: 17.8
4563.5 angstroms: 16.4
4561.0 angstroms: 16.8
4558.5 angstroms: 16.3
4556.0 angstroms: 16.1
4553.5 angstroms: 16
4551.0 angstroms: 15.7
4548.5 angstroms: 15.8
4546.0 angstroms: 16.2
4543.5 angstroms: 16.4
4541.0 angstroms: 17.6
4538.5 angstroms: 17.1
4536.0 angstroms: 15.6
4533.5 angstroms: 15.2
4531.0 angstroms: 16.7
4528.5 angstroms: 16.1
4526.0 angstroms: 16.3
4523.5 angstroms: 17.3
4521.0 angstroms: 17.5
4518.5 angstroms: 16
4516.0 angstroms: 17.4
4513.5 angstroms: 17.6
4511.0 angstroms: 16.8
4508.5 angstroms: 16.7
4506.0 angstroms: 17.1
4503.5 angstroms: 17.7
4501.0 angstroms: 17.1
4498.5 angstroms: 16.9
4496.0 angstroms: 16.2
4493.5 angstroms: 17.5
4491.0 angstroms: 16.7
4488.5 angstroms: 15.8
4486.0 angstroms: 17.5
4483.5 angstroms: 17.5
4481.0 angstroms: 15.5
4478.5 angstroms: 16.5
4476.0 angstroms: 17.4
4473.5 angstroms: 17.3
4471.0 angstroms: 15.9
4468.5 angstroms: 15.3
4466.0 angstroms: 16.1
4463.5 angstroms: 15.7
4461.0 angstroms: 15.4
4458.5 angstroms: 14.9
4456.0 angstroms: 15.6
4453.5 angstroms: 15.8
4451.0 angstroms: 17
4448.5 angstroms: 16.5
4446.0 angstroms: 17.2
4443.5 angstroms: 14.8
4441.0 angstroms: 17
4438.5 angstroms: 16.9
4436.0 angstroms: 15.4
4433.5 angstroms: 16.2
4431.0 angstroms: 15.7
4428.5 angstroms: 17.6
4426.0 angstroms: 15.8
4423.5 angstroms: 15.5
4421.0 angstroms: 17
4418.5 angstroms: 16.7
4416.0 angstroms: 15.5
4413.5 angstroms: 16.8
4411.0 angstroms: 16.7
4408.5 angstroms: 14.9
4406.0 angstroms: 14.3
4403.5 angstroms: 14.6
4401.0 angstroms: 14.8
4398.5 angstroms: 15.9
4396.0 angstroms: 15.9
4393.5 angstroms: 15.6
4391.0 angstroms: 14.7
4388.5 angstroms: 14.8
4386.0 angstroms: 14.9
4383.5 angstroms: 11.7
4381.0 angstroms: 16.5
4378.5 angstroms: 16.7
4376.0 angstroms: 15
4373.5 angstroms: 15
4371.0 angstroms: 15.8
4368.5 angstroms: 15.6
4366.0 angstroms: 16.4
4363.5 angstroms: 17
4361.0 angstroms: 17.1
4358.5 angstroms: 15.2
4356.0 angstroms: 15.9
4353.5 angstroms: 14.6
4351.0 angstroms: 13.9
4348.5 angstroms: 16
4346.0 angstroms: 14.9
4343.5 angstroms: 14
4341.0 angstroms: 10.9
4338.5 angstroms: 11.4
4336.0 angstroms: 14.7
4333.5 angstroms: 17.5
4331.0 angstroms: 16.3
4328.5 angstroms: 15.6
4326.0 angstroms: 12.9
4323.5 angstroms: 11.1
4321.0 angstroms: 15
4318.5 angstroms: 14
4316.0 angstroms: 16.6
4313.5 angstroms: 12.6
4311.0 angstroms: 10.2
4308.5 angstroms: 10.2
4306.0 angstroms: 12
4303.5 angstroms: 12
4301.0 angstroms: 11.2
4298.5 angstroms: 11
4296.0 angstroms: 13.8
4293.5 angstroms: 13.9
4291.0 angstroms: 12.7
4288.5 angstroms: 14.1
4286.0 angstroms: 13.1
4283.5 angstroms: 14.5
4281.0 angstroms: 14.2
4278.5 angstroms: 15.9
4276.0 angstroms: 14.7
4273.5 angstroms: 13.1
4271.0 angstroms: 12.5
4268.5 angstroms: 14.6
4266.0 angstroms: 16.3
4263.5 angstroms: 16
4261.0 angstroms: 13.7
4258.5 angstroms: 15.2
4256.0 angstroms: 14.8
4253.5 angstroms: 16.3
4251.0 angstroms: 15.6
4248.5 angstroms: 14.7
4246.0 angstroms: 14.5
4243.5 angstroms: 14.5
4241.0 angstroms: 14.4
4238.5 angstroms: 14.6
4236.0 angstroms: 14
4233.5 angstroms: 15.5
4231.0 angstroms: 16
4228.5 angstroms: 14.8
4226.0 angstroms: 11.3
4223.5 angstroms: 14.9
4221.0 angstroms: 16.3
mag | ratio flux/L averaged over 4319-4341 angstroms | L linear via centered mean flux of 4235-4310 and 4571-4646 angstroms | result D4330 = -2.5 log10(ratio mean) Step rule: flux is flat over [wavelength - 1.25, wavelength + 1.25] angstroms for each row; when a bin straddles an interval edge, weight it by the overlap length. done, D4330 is 0.03 mag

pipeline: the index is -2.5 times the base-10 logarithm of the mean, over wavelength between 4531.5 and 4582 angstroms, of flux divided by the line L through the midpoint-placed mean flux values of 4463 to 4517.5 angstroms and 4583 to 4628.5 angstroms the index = 0.03 mag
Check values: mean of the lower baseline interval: 16.7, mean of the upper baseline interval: 17.1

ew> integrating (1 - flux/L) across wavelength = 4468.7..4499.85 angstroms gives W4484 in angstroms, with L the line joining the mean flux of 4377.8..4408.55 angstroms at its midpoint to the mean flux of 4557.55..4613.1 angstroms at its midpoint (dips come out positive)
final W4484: -1.5 angstroms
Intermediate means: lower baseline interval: 15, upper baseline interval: 17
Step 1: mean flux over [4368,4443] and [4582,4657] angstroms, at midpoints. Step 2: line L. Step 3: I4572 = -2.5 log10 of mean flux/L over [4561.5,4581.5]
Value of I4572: 0.00 mag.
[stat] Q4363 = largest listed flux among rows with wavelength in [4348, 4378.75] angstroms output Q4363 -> 17.1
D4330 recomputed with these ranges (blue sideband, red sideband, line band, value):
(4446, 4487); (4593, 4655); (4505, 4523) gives -0.03 mag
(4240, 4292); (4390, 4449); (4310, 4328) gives 0.13 mag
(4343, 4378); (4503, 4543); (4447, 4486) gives 0.01 mag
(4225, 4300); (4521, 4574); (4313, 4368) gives 0.01 mag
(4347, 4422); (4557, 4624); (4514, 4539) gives 0.00 mag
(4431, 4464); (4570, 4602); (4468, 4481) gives -0.02 mag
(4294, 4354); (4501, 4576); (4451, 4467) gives -0.02 mag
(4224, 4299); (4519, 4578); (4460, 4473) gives 0.01 mag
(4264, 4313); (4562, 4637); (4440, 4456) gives -0.08 mag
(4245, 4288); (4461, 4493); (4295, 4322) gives 0.19 mag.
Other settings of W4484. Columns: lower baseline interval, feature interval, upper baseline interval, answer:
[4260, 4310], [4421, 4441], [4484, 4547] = -0.9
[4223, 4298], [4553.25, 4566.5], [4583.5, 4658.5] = 0.2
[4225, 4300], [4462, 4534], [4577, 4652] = -1.8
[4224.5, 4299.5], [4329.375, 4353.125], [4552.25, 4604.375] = 0.9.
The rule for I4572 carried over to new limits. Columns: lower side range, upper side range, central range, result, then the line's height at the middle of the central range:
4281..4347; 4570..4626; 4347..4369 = -0.13 mag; 13.9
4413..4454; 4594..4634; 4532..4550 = 0.04 mag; 16.8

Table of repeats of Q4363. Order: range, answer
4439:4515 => 17.7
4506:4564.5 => 17.6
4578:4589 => 17.4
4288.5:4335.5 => 17.5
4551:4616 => 17.8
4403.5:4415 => 16.8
